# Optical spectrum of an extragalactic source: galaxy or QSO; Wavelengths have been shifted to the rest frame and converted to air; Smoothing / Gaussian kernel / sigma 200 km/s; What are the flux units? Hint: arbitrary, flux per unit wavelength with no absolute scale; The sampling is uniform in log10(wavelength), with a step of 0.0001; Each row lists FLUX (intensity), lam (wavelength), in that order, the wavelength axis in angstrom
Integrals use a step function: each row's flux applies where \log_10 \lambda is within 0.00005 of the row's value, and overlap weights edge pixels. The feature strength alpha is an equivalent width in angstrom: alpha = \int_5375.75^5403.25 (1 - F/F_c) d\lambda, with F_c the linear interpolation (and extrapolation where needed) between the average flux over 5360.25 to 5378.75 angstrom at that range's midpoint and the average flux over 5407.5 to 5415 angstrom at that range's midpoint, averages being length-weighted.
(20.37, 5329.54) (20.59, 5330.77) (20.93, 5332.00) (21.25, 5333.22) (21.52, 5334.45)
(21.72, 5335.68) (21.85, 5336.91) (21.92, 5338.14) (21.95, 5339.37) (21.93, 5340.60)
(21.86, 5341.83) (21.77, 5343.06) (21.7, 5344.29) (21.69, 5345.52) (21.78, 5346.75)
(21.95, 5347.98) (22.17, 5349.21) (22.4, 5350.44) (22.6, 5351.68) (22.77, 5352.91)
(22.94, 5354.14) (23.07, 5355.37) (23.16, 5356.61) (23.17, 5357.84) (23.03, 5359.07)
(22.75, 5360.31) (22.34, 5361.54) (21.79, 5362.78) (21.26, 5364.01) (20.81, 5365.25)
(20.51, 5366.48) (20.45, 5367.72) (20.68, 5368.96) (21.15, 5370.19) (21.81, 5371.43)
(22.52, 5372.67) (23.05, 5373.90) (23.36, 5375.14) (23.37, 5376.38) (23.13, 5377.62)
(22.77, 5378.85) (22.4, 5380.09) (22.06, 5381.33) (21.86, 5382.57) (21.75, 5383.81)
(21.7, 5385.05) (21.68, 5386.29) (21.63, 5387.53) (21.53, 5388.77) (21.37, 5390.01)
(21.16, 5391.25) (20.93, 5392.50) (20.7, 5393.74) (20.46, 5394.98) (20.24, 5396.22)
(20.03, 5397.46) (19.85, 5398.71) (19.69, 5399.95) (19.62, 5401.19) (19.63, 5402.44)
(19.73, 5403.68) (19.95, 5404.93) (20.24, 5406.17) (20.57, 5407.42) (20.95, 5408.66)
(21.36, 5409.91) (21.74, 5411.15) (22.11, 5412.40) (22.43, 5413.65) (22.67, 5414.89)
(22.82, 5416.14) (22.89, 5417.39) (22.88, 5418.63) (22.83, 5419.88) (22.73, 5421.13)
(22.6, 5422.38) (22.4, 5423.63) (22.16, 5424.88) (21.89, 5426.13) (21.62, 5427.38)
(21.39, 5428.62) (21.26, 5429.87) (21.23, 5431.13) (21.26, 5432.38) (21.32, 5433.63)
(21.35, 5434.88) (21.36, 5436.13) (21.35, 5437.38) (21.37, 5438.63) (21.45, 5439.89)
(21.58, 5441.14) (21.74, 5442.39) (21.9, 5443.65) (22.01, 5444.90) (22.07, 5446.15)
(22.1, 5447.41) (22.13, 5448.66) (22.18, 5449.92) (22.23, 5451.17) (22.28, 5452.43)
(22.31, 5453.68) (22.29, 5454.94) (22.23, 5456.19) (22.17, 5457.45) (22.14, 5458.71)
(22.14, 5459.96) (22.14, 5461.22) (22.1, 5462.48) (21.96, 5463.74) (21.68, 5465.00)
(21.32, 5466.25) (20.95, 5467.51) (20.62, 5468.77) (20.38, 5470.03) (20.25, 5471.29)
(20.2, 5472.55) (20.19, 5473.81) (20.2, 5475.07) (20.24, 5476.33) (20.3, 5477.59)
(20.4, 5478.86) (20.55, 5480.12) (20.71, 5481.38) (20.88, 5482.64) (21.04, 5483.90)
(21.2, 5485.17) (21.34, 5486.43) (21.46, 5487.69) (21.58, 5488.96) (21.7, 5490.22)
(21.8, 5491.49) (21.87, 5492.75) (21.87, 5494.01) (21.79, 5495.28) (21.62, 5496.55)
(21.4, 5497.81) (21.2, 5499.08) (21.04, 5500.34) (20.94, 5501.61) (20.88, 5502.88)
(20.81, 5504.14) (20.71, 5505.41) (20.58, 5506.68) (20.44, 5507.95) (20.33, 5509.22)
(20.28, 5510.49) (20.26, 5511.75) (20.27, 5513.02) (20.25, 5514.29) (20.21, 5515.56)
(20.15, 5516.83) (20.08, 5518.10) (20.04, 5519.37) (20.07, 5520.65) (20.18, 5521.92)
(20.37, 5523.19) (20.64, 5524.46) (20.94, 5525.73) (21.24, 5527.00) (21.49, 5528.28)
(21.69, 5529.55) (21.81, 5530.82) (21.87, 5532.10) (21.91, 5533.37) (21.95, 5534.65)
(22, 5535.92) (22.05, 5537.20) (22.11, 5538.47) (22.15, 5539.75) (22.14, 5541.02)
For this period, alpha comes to 0.76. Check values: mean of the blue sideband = 21.9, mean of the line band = 21.2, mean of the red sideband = 21.7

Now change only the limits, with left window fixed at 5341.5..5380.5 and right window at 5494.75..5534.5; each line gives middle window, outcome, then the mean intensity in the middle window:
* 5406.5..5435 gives -0.3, 21.9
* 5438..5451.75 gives -0.3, 21.9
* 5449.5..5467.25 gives -0.6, 22.1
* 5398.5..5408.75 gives 0.9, 20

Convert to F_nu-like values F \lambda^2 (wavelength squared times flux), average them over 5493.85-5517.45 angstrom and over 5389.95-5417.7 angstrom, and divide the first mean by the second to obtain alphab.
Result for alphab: 1.03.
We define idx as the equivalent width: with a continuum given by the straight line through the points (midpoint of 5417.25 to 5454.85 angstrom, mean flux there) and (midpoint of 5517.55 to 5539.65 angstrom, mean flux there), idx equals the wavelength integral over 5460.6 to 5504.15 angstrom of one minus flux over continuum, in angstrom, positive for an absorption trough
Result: 0.9 angstrom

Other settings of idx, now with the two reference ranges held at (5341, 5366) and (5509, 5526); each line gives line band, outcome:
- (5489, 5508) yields -0.71 angstrom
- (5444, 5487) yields -0.98 angstrom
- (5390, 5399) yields 0.49 angstrom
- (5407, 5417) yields -0.16 angstrom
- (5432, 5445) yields -0.17 angstrom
